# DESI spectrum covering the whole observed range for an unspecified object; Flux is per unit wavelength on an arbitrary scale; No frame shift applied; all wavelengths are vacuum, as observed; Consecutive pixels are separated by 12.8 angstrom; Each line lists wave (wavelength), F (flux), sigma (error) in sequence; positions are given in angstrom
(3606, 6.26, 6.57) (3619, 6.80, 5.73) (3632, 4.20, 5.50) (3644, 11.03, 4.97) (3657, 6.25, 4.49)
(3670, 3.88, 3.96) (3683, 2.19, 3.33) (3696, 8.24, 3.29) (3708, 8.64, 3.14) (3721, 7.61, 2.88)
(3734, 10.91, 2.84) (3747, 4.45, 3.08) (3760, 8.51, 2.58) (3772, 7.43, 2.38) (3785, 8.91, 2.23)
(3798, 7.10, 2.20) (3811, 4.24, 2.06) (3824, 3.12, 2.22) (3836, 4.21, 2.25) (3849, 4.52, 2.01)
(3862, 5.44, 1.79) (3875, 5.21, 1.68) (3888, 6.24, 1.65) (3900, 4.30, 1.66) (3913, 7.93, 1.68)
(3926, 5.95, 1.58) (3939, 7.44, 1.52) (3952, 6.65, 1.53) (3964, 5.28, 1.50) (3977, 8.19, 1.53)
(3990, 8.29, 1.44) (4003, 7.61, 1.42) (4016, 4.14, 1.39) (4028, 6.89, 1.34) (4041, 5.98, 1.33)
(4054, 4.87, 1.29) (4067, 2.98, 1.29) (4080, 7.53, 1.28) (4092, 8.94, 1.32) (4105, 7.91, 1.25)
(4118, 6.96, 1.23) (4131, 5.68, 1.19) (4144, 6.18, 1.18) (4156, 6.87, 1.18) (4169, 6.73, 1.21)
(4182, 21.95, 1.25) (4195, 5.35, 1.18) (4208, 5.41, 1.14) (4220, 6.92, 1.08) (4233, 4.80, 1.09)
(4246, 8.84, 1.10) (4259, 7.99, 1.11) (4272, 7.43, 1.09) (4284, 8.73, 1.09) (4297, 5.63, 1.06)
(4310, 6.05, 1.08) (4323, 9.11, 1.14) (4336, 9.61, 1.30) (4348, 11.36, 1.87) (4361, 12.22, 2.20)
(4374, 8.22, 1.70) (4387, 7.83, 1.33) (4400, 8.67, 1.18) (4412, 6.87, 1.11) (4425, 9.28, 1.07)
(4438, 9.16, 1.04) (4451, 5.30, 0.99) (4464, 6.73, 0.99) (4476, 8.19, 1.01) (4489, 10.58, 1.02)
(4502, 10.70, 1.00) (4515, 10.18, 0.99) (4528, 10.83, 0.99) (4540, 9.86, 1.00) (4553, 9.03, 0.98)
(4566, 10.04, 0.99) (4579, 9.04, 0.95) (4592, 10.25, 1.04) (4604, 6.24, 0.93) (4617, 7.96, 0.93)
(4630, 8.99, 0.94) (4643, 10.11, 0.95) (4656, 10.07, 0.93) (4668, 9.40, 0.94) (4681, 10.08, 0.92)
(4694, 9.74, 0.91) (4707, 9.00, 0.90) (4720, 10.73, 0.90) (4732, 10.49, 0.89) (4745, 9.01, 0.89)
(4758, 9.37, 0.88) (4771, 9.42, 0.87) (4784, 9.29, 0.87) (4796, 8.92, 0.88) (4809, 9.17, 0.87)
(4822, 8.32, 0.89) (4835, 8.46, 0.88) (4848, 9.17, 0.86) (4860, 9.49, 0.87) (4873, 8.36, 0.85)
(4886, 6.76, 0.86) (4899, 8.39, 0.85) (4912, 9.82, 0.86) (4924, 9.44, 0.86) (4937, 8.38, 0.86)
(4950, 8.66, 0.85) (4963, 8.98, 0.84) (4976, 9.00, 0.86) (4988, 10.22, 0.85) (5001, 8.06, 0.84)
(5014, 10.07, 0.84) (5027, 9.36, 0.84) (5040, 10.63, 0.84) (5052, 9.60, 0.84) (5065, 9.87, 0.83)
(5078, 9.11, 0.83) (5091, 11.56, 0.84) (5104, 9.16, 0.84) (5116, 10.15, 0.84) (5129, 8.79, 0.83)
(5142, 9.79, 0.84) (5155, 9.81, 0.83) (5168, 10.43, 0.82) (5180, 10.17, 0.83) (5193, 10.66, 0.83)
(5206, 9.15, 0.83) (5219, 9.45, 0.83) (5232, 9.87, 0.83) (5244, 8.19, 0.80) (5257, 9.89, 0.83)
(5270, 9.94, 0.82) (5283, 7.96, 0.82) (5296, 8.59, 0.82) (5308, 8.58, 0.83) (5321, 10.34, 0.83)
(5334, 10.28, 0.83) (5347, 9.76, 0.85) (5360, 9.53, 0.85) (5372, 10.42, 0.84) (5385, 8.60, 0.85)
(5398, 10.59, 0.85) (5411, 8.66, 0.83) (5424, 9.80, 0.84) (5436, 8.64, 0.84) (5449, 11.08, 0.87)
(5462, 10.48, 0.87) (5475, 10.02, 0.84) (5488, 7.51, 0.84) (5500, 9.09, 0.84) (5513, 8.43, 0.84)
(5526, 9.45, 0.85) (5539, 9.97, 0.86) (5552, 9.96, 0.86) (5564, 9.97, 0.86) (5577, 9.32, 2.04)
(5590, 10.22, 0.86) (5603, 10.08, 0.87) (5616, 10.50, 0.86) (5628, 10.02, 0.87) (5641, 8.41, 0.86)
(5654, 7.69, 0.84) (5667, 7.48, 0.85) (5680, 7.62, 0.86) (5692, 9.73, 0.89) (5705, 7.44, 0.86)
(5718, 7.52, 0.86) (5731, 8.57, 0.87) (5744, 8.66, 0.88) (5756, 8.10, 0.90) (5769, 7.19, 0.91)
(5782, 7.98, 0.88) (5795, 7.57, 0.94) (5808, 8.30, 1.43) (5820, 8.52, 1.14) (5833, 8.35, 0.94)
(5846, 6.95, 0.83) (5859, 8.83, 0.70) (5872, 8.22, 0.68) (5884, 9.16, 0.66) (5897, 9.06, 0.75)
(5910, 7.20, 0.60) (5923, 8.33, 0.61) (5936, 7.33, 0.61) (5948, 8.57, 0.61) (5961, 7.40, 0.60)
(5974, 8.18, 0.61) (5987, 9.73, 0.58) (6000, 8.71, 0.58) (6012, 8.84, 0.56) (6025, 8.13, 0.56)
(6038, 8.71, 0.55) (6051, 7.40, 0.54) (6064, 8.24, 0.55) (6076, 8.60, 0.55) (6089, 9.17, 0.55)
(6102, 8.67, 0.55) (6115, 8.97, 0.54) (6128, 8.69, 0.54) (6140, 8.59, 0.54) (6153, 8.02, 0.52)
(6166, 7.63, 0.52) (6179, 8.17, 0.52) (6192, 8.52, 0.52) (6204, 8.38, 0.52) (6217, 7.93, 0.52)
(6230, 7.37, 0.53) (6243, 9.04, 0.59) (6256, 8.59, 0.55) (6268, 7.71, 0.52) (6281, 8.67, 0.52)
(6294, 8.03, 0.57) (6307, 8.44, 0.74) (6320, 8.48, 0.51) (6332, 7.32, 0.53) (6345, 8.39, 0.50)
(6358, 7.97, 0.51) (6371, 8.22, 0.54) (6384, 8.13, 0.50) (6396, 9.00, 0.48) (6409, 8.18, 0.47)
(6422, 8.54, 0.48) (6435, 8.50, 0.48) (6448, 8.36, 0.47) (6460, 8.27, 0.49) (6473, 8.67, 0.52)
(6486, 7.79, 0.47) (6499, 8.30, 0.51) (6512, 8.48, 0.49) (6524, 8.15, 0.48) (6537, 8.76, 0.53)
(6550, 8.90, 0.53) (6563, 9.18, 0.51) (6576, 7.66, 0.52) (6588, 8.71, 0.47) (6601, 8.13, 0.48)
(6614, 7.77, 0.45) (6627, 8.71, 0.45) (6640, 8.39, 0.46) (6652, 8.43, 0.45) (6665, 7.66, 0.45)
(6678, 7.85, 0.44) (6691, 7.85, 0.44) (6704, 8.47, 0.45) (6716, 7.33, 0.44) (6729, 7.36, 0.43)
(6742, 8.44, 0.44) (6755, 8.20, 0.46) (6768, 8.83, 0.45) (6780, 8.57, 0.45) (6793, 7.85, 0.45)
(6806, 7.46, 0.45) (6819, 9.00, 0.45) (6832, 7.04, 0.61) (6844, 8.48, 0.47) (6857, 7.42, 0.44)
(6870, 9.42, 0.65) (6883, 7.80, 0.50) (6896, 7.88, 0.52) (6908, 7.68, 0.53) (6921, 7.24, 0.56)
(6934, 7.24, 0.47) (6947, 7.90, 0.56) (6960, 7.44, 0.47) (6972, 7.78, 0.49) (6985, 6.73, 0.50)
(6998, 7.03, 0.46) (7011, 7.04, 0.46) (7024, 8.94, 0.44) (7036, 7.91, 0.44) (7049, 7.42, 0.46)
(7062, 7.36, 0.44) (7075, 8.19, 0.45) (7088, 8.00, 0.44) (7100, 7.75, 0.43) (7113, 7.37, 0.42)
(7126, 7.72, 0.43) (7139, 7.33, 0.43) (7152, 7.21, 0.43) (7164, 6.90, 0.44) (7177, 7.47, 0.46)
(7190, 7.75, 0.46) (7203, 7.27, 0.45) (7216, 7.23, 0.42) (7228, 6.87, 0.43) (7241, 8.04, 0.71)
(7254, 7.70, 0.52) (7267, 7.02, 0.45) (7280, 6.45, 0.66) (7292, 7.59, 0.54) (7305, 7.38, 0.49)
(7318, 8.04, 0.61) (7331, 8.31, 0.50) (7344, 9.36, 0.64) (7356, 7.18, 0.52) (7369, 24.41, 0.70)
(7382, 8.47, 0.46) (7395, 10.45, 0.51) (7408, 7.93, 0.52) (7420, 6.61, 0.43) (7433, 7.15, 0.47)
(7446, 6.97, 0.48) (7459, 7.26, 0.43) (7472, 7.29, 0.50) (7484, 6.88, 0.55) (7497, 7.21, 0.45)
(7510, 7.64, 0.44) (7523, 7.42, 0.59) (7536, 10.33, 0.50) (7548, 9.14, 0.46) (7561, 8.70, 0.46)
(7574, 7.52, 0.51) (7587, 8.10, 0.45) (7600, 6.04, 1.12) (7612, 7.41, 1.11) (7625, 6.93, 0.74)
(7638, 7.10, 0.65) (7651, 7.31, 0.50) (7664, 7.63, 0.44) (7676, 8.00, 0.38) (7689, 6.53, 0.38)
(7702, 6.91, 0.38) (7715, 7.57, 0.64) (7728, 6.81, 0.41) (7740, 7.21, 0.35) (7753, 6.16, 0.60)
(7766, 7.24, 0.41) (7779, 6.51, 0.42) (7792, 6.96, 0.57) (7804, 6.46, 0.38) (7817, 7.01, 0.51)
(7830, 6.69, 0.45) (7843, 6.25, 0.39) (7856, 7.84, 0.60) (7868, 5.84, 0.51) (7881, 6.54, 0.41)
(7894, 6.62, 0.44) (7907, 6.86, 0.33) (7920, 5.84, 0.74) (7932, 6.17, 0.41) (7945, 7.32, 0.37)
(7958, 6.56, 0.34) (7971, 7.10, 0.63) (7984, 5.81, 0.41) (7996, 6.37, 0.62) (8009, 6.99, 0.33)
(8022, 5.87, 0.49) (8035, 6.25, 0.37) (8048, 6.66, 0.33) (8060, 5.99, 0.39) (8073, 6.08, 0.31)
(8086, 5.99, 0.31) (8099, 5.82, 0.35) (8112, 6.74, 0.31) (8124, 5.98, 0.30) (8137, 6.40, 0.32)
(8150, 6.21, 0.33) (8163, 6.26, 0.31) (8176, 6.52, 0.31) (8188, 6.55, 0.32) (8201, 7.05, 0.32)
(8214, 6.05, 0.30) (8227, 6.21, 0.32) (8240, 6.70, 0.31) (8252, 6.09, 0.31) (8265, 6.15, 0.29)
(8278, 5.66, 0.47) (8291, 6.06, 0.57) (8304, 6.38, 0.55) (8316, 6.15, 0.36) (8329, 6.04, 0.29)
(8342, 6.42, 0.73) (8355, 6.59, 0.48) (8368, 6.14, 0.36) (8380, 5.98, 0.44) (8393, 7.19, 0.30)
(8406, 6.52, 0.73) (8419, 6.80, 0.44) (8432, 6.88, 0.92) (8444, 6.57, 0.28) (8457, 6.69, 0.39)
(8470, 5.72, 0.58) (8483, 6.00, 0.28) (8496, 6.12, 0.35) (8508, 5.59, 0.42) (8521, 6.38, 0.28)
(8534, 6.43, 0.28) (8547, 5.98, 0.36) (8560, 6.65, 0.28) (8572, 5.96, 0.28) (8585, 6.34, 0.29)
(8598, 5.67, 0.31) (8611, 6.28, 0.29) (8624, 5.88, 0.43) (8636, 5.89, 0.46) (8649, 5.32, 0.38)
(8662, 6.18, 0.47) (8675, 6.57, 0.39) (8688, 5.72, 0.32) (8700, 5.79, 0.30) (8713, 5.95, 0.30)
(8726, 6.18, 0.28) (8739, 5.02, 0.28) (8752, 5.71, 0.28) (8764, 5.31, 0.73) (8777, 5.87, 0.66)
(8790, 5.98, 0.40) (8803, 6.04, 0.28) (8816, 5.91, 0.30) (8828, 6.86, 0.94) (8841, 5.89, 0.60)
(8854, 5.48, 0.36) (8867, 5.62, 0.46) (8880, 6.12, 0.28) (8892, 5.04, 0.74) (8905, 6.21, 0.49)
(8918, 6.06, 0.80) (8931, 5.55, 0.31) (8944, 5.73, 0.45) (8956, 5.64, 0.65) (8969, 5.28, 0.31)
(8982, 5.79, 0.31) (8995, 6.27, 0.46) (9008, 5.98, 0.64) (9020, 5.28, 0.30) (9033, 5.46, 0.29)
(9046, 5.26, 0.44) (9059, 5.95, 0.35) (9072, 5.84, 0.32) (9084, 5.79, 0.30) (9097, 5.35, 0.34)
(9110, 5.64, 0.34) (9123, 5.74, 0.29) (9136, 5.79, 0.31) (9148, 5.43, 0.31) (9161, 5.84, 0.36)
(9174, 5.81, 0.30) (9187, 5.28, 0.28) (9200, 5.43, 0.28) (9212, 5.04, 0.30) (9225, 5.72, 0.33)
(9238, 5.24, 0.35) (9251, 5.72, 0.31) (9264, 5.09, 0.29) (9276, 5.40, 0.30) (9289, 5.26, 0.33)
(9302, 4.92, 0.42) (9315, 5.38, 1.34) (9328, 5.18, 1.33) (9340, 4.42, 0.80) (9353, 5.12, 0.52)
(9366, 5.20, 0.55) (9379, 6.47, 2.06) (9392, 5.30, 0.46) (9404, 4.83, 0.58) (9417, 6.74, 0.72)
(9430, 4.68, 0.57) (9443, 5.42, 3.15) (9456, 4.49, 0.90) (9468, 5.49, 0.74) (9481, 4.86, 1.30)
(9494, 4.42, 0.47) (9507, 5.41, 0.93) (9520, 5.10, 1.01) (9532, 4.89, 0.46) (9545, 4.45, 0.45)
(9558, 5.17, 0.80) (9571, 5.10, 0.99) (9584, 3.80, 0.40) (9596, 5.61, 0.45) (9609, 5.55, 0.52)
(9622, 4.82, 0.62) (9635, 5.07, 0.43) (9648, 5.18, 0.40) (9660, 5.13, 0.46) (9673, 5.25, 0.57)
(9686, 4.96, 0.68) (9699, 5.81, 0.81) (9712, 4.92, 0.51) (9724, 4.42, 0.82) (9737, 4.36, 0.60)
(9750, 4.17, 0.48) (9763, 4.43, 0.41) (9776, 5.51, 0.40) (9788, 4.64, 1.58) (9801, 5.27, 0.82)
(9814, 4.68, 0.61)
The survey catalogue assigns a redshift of 0.12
